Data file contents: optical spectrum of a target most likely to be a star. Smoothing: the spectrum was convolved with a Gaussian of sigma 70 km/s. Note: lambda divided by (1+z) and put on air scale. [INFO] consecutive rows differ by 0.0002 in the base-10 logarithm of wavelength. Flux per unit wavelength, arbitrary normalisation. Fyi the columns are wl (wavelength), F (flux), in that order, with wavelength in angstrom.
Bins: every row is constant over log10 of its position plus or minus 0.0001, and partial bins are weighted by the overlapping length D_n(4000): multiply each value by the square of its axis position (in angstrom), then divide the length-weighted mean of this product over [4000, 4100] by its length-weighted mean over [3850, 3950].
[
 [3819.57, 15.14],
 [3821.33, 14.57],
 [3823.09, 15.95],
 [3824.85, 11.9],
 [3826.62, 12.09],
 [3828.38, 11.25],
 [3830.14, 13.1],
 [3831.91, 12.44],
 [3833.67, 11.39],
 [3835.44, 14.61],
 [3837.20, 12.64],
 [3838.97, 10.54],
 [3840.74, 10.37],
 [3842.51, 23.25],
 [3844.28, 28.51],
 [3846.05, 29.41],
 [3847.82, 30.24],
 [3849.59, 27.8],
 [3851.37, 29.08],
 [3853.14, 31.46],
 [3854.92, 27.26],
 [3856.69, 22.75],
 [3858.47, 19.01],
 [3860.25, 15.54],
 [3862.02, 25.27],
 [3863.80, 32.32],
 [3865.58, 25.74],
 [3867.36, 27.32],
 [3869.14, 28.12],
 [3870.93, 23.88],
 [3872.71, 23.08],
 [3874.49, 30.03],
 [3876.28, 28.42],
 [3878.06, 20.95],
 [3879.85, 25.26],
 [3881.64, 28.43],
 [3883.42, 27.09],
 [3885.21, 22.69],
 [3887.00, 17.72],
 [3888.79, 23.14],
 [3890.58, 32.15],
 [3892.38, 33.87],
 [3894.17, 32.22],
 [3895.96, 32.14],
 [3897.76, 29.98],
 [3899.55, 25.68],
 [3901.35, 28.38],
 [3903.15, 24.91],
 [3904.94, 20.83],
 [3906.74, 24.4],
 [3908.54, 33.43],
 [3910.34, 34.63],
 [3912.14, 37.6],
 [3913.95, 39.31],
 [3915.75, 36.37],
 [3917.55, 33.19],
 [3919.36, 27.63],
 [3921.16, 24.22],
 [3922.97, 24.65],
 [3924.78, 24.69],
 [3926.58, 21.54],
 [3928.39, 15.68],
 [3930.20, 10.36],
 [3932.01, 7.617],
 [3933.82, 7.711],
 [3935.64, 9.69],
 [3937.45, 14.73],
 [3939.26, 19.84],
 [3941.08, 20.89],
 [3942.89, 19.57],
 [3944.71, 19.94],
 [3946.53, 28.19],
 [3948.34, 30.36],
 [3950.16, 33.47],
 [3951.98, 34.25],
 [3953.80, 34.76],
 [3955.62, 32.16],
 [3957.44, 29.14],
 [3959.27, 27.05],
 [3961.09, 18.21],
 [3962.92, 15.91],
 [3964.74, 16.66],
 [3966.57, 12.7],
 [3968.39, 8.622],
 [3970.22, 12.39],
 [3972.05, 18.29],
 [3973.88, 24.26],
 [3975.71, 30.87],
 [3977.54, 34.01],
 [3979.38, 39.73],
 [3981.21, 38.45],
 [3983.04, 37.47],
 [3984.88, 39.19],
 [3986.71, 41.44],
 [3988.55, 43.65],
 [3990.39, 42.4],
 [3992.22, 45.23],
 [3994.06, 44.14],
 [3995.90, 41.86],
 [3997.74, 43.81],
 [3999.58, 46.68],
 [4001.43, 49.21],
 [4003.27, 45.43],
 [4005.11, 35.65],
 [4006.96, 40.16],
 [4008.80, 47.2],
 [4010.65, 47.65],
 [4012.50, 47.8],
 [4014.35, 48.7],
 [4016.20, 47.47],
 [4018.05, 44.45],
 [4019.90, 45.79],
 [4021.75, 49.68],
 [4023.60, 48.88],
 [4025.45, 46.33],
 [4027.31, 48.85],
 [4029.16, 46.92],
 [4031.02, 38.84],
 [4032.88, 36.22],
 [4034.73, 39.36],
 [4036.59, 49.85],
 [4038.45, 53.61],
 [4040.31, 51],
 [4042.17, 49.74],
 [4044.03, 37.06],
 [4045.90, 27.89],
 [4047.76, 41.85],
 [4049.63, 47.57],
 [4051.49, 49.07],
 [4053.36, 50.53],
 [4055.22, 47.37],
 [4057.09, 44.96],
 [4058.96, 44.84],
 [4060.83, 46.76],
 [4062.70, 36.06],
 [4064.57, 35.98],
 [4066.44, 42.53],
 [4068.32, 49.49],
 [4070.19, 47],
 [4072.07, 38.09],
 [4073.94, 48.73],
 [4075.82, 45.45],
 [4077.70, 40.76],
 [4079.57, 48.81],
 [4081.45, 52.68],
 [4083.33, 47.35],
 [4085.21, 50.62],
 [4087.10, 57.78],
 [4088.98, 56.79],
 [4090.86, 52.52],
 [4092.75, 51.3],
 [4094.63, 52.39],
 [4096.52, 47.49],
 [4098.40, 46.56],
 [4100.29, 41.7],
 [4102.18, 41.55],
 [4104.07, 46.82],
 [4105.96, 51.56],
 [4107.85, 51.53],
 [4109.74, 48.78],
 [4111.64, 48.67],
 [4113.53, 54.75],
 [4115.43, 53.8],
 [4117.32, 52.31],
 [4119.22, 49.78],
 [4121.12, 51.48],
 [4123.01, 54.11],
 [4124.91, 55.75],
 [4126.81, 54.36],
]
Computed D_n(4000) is 1.98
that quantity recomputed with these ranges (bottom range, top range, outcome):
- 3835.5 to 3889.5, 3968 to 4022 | 1.76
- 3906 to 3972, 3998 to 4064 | 2.03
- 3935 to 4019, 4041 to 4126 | 1.52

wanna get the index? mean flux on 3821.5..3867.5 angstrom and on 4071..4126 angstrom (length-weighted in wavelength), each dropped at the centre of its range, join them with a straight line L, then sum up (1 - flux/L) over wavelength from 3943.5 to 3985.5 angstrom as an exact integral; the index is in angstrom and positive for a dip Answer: 9.2 angstrom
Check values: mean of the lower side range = 20.2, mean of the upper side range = 49.7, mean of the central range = 26.6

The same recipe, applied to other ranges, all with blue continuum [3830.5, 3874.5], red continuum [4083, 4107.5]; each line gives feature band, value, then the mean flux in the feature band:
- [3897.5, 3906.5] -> 0.8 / 25.6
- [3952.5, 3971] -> 7.2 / 21.1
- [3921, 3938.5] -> 8.6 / 15.8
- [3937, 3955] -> 3.9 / 26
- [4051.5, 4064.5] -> 0.2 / 44.8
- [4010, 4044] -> -3.6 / 46.5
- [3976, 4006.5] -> -2.7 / 41.5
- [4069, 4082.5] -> 0.4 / 46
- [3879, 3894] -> -0.1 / 26.6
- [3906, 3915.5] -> -1.6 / 34.2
